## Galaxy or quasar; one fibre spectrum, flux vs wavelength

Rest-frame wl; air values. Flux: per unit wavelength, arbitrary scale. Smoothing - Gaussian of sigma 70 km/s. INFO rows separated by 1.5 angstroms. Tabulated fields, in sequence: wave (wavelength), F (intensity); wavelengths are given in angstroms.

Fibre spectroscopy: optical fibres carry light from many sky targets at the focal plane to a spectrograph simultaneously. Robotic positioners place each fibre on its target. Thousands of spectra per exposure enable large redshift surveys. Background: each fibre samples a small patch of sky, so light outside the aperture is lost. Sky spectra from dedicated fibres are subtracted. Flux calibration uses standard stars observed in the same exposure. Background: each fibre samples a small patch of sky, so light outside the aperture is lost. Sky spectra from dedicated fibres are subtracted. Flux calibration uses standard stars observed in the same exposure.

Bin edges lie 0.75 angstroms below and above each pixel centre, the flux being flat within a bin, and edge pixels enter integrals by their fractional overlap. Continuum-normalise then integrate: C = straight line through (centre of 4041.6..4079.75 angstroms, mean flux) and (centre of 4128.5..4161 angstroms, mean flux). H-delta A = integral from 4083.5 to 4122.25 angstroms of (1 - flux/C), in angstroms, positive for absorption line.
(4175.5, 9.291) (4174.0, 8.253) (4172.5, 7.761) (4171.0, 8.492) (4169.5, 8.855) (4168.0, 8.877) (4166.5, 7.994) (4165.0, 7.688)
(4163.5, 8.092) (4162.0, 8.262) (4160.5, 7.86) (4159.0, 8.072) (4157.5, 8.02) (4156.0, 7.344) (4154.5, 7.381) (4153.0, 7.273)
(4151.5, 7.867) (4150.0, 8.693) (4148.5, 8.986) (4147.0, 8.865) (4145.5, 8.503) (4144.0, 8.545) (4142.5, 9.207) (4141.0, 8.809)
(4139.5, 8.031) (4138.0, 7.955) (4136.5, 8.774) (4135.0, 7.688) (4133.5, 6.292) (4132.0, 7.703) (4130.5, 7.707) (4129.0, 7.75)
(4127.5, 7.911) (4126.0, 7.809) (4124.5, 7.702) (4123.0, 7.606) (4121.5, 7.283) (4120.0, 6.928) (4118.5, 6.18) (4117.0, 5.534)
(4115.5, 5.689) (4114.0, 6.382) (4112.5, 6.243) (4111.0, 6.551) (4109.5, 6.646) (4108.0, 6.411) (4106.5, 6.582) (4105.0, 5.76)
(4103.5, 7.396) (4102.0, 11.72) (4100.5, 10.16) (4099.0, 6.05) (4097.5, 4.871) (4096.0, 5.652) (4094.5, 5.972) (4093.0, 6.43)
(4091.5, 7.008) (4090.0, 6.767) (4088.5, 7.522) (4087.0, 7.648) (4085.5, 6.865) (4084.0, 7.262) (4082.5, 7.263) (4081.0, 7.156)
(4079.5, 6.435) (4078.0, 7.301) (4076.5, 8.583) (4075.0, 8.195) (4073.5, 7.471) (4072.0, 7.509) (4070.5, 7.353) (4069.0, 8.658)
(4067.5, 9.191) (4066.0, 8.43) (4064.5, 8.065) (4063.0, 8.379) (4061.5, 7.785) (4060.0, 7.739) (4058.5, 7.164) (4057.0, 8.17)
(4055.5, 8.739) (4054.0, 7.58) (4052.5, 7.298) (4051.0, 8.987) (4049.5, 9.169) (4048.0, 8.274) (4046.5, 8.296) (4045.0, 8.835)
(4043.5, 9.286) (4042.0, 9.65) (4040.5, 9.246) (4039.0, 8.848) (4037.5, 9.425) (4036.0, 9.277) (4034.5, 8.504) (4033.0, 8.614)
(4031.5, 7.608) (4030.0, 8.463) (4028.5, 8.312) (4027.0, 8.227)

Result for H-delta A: 6.20 angstroms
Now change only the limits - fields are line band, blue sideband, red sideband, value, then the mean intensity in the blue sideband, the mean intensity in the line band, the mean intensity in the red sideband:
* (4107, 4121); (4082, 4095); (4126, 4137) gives 2.05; 6.98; 6.31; 7.67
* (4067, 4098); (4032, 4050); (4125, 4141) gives 4.54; 8.93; 7.2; 7.81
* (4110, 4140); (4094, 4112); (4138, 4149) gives 2.77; 6.98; 7.17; 8.65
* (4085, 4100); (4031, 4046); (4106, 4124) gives 1.46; 8.94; 6.53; 6.52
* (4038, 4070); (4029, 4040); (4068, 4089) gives -1.14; 8.68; 8.46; 7.54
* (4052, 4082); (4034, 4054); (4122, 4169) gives 2.70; 8.81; 7.86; 8.04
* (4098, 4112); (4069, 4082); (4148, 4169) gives 0.58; 7.56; 7.41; 8.03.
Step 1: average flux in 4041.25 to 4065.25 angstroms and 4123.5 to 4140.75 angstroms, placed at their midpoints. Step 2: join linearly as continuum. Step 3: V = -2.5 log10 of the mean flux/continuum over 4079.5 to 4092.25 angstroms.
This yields 0.14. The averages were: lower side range 8.34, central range 7.14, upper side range 7.78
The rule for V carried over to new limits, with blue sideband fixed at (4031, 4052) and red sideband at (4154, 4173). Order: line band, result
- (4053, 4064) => 0.107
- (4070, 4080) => 0.142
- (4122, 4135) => 0.100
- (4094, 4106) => 0.175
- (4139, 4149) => -0.067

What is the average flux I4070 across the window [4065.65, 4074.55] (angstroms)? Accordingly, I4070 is 8.09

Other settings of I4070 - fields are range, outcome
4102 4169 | 7.62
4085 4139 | 7.09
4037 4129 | 7.59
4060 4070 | 8.34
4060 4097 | 7.44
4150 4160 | 7.74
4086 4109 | 7.06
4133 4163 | 8.14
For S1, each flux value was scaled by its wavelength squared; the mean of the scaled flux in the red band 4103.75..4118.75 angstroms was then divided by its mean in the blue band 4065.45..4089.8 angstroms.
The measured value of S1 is 0.8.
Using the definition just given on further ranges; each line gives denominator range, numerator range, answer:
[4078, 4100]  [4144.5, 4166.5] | 1.24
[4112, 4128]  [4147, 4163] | 1.19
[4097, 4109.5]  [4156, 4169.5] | 1.13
